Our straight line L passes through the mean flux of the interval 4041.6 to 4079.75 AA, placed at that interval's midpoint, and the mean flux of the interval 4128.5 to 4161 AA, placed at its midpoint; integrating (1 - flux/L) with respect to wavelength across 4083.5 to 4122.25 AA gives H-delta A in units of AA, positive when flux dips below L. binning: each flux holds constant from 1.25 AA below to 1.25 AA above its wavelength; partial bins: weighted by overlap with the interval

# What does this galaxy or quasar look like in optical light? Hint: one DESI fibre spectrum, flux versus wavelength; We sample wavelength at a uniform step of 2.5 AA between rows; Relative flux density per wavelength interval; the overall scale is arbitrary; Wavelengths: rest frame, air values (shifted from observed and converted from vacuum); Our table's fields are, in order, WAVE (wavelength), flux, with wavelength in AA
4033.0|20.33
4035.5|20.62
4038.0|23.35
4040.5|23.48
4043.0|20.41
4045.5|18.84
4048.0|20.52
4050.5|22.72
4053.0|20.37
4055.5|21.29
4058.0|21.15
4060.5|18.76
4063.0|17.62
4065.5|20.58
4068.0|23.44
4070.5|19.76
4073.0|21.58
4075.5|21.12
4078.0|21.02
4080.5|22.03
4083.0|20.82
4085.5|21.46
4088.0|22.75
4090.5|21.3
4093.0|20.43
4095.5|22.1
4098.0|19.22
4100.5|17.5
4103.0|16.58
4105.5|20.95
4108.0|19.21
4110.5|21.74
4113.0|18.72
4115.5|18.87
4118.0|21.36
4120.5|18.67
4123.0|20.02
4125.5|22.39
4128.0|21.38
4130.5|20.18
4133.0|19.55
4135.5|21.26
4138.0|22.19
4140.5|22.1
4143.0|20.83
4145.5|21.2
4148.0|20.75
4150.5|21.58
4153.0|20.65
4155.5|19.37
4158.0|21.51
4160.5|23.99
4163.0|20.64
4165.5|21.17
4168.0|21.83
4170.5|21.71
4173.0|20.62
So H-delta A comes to 1.49 AA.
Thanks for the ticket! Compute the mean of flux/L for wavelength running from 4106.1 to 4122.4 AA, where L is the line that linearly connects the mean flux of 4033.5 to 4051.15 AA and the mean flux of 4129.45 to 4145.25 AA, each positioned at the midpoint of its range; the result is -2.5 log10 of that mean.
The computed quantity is 0.069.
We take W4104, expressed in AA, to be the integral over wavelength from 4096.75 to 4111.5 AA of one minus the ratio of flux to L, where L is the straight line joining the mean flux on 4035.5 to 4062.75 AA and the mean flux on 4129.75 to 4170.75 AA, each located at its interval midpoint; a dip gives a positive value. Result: 1.3 AA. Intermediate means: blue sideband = 20.9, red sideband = 21.2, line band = 19.2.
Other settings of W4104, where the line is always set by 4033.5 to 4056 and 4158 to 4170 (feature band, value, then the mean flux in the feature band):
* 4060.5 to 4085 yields 0.69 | 20.8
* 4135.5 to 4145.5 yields 0.07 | 21.6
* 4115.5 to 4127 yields 0.64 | 20.4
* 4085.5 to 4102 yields 0.72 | 20.6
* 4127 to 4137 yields 0.50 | 20.6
